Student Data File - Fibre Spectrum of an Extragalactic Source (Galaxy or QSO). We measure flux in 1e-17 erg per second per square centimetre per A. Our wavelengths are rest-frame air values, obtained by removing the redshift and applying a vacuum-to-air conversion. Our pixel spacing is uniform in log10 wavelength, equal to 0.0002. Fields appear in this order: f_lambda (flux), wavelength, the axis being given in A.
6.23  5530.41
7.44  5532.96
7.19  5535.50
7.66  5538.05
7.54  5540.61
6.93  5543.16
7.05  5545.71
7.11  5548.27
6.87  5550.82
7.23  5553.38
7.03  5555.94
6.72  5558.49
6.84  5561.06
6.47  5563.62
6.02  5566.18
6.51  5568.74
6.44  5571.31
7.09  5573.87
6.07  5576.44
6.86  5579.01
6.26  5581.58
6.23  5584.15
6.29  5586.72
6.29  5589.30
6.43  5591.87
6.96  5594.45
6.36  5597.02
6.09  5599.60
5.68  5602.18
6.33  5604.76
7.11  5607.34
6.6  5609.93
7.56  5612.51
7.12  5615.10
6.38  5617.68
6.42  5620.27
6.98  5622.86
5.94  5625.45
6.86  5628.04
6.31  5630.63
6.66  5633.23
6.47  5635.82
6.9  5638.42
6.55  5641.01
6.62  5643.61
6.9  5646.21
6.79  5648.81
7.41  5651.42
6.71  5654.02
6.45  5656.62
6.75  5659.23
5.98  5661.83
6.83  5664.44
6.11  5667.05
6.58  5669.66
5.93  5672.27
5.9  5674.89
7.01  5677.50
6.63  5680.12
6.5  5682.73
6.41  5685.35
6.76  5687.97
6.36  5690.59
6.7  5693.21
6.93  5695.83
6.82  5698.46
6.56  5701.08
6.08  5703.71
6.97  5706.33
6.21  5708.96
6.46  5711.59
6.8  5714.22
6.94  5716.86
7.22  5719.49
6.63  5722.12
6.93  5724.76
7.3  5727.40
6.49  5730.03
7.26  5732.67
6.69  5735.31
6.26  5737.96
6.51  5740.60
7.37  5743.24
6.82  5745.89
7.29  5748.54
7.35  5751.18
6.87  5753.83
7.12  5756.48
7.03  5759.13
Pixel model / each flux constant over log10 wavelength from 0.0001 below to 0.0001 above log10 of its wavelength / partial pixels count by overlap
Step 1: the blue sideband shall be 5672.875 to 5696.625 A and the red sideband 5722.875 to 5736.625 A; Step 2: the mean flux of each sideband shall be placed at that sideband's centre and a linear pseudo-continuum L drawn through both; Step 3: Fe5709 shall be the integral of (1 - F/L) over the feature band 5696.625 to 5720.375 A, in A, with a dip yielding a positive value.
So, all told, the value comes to 0.3 A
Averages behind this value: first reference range 6.55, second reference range 6.92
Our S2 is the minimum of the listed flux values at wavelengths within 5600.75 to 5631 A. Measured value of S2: 5.68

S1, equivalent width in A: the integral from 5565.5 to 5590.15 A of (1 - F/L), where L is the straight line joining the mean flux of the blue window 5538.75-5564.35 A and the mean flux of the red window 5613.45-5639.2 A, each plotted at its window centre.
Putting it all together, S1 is 1.6 A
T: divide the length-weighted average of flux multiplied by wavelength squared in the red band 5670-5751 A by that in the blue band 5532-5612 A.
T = 1.05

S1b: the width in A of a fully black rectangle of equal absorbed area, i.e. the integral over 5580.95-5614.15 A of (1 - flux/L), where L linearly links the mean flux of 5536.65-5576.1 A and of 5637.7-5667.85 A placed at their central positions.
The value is 1.5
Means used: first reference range 6.88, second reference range 6.67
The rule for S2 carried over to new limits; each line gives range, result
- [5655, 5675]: 5.9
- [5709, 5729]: 6.46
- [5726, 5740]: 6.26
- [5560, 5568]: 6.02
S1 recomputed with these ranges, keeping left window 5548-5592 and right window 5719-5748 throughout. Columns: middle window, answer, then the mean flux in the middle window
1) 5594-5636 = 0.6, 6.57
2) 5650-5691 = 1.4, 6.52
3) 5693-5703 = 0.1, 6.72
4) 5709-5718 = 0.2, 6.65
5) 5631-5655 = -0.2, 6.76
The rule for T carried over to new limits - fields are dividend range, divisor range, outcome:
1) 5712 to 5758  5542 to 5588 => 1.10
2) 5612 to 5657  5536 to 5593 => 1.02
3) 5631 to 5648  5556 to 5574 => 1.04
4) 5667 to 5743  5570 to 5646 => 1.05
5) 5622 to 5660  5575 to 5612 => 1.06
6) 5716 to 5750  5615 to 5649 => 1.08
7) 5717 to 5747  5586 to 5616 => 1.10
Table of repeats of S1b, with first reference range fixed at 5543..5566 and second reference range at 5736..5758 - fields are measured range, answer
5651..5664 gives 0.5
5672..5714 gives 2.3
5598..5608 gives 0.9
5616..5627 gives 0.7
